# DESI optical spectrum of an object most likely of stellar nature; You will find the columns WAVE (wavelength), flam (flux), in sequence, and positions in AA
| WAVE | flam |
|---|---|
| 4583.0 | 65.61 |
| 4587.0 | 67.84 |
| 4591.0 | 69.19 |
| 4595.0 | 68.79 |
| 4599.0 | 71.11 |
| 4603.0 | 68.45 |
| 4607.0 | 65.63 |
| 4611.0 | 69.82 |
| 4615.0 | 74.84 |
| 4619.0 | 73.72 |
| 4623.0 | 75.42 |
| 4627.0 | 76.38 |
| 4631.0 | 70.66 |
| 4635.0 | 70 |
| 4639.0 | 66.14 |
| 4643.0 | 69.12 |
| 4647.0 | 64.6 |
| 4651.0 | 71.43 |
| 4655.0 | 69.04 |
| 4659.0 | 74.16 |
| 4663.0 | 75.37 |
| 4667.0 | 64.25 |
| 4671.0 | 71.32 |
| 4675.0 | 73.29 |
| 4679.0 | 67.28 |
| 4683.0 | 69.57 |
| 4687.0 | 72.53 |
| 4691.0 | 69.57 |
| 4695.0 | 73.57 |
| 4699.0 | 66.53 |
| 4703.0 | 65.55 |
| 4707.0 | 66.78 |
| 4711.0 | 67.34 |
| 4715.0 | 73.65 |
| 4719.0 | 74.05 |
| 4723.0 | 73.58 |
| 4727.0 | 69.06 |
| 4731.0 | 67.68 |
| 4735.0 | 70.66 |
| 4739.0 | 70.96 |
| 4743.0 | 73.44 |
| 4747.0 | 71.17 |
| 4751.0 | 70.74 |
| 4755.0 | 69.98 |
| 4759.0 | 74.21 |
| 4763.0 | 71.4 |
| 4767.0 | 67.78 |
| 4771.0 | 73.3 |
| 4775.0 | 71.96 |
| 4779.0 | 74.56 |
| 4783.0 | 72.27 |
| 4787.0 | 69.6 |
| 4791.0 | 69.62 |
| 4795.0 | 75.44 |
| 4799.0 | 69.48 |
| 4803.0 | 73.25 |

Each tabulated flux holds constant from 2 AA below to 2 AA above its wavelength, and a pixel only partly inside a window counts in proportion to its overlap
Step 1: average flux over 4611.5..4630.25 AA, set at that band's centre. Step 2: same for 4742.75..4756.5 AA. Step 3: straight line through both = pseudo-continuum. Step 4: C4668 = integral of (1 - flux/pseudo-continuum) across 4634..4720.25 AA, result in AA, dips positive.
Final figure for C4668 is 3.8 AA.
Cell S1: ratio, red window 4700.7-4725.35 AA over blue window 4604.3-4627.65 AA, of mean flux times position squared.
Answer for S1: 1.0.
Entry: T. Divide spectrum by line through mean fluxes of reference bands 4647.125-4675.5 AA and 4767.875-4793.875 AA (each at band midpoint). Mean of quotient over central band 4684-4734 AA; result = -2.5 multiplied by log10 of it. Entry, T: 0.02 mag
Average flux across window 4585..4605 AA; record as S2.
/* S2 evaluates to 69.1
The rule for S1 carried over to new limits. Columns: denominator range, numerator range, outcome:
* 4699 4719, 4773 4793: 1.07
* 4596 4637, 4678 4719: 1.01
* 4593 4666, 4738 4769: 1.06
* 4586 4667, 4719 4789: 1.07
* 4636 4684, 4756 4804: 1.09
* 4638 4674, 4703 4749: 1.04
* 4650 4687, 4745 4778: 1.05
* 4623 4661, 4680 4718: 1.01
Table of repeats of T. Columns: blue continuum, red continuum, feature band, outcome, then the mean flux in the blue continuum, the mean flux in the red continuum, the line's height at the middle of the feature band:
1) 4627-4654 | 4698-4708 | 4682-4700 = -0.06 mag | 69.2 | 66.2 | 66.8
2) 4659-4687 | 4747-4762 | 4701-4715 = 0.05 mag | 70.6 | 71.6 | 71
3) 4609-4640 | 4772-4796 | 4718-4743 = 0.02 mag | 72.3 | 72.2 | 72.2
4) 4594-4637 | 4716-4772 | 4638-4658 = 0.05 mag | 71.4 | 71.3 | 71.4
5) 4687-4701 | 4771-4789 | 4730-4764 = 0.00 mag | 70.3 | 72.2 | 71.5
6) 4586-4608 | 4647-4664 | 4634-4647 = 0.05 mag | 68.7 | 71.4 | 70.7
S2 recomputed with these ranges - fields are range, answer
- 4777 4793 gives 71.5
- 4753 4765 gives 71.9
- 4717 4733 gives 71.1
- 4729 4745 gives 70.7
